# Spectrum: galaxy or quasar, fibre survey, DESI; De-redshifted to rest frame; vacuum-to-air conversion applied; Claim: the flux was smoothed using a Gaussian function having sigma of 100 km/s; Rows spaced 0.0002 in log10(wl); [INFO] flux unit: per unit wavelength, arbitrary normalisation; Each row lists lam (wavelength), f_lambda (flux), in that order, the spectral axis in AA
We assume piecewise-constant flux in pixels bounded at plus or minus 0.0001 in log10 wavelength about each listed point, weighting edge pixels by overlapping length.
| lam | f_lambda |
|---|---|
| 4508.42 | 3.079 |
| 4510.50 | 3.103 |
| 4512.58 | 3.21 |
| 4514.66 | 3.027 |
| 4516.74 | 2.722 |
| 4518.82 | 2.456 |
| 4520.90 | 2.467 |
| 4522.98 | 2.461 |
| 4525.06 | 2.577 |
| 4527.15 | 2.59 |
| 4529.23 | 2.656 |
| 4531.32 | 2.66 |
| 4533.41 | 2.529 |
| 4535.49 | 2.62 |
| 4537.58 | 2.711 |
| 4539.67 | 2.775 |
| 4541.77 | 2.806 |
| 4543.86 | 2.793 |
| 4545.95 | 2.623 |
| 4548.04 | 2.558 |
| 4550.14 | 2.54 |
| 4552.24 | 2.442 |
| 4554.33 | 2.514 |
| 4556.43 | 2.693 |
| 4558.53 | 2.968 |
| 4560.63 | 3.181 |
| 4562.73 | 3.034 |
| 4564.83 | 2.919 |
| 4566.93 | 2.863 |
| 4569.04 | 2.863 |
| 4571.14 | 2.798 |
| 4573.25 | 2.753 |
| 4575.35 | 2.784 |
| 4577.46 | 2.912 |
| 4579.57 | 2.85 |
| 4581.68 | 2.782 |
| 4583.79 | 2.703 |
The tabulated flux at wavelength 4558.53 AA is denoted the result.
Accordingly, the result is 2.968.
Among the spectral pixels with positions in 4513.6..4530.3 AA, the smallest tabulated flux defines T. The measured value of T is 2.456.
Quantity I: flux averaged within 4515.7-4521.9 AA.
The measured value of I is 2.55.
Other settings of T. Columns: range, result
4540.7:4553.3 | 2.442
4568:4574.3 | 2.753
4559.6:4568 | 2.863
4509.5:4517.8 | 2.722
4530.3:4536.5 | 2.529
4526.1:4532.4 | 2.59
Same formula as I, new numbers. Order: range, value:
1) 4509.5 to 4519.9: 2.9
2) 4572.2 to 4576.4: 2.77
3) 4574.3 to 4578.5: 2.85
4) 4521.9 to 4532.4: 2.59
